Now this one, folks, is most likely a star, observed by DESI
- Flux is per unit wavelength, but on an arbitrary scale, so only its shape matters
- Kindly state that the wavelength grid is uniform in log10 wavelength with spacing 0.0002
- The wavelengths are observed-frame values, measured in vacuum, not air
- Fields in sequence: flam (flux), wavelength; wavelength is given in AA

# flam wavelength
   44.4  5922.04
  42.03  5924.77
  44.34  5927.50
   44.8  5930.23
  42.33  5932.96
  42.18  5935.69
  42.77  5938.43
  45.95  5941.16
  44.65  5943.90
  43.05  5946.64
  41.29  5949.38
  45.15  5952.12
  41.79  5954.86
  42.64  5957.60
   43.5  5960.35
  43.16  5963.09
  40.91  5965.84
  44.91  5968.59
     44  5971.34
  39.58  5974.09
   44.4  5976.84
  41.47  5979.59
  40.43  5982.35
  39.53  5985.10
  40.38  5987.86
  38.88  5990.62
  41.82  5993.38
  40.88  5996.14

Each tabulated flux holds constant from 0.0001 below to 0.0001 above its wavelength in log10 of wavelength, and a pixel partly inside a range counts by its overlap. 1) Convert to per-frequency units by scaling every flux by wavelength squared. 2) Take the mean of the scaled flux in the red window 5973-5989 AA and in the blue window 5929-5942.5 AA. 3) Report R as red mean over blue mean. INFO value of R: 0.95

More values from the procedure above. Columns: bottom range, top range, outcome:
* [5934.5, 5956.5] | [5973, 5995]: 0.95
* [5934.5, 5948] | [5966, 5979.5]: 0.99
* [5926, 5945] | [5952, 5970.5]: 0.99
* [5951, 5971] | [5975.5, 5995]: 0.96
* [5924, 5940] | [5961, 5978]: 1.01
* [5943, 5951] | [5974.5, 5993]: 0.96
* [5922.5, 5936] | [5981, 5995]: 0.95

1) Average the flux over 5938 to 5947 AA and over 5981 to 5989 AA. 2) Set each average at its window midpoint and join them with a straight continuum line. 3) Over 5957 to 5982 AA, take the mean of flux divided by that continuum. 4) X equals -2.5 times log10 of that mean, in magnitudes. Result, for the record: -0.02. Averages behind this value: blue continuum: 44.4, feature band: 42.6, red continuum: 40.1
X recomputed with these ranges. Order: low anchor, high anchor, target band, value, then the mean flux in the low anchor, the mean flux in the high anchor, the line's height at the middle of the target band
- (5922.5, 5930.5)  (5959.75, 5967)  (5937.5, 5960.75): -0.013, 43.6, 42.5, 42.9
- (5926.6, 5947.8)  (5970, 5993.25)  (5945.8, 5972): -0.014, 43.8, 41.1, 42.5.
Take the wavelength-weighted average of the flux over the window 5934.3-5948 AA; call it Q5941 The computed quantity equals 43.7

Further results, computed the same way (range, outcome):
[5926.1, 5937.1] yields 43.4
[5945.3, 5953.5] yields 43.2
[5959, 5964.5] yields 43.3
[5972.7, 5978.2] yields 42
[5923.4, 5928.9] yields 43.2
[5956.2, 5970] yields 43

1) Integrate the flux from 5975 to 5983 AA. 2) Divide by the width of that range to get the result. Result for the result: 42.1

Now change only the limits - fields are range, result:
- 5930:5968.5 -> 43.2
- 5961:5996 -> 41.6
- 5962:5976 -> 42.6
